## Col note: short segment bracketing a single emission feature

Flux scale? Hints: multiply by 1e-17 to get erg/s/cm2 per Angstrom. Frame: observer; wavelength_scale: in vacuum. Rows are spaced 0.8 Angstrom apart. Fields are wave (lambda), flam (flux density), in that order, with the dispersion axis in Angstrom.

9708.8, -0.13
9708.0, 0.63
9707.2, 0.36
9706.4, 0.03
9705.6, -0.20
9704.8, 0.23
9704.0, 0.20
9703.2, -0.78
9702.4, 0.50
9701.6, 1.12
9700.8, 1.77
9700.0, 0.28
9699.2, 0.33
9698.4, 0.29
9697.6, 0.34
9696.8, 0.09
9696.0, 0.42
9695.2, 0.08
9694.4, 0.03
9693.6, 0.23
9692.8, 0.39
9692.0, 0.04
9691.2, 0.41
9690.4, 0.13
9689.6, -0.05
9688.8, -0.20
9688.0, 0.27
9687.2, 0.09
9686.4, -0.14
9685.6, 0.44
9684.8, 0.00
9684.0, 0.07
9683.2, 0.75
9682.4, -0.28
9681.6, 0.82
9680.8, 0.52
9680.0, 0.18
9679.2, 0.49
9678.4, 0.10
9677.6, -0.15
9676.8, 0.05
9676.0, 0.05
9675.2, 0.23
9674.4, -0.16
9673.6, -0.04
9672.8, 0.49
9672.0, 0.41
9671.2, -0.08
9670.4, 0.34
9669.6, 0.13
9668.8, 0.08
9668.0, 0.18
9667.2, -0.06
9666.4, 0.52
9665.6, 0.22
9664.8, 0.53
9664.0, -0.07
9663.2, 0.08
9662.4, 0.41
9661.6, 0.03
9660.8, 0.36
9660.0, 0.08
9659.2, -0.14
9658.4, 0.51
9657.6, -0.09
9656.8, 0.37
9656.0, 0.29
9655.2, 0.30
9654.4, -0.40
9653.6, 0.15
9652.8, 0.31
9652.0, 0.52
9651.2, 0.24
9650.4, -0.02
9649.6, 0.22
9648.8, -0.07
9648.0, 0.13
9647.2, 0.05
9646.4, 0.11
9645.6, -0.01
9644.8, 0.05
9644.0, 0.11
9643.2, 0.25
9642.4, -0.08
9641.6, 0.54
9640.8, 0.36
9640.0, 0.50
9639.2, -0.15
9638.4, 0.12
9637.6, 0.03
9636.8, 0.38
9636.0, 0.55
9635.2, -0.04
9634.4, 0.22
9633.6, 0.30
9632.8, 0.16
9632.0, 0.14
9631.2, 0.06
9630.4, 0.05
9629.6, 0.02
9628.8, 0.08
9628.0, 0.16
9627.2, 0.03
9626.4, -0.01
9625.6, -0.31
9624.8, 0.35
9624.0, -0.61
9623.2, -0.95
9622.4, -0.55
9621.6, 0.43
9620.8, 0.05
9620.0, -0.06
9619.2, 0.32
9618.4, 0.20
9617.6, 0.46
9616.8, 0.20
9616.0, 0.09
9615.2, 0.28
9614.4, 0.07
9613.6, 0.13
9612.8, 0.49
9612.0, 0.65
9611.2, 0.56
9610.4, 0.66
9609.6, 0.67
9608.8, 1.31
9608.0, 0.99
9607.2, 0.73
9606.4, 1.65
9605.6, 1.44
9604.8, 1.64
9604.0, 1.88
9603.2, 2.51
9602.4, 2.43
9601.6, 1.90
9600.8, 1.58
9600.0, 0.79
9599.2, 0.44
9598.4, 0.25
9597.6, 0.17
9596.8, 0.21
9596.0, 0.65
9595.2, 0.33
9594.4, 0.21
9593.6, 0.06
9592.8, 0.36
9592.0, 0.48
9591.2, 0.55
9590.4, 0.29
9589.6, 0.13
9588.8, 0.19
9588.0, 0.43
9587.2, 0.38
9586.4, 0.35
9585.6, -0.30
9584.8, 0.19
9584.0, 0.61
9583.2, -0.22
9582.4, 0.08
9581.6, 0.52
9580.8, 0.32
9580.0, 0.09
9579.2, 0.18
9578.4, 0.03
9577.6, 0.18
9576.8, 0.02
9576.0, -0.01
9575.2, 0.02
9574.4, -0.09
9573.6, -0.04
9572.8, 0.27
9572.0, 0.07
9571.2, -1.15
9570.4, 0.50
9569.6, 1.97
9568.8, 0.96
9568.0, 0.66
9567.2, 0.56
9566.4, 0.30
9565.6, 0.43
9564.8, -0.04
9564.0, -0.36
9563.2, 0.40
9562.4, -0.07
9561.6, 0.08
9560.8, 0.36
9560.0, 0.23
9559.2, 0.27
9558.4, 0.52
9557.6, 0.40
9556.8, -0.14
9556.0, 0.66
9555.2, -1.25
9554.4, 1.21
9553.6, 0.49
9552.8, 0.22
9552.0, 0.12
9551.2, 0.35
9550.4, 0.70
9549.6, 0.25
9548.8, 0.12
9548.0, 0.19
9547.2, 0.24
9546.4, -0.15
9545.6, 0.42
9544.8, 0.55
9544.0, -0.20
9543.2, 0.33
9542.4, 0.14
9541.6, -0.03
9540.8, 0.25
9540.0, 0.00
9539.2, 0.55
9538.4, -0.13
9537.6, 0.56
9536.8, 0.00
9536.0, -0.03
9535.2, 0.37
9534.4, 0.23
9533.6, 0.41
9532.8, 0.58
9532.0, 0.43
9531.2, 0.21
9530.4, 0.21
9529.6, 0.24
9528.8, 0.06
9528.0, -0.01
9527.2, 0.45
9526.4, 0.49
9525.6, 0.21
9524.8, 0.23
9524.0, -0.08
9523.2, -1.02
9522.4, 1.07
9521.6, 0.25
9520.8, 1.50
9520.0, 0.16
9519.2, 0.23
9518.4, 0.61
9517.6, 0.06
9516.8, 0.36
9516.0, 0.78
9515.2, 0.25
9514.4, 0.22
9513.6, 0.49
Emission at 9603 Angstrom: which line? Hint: [O III]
